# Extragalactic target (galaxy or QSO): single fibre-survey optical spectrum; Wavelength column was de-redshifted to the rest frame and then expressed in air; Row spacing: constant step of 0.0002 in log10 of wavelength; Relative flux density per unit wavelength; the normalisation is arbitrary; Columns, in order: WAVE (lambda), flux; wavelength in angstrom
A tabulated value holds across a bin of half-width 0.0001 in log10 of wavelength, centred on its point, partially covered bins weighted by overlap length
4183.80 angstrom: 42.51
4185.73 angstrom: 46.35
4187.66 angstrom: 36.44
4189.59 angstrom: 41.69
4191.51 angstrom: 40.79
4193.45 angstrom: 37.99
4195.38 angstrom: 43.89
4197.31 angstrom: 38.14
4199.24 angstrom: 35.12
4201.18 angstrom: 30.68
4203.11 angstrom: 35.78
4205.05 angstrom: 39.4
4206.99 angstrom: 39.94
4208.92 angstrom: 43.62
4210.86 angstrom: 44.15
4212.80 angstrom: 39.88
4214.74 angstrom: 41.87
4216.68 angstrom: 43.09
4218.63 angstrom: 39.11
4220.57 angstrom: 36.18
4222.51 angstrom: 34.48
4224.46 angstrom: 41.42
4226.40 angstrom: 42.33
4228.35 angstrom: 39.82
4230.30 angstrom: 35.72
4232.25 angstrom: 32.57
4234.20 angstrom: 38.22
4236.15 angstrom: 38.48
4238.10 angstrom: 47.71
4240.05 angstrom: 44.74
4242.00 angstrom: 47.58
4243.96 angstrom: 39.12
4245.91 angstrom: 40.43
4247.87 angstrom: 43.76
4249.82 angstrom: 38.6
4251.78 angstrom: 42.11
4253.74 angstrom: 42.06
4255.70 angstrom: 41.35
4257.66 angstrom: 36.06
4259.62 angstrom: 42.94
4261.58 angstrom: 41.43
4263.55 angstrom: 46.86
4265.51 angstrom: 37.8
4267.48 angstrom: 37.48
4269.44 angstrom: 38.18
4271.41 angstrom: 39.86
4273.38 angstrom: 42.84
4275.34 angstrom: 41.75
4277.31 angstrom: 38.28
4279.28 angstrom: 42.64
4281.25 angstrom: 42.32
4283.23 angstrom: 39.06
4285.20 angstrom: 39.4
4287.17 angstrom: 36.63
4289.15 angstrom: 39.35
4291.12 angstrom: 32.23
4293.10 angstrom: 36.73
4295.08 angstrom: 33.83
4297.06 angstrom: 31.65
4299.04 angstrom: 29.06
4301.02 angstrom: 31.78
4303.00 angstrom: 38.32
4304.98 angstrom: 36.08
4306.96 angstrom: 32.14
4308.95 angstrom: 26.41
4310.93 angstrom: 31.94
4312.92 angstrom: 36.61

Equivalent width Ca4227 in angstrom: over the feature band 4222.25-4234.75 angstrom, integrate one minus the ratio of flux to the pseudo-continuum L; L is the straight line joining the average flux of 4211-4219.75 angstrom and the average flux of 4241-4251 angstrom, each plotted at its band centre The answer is 1.1 angstrom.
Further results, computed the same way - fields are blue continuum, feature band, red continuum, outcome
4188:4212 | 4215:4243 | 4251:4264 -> 0.2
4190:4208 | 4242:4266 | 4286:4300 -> -3.7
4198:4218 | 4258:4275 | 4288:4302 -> -2.6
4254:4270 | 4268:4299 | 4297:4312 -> -1.5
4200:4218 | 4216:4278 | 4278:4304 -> -3.6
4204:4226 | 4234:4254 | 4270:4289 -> -1.0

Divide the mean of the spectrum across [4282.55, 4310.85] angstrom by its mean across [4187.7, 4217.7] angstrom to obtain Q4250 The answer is 0.9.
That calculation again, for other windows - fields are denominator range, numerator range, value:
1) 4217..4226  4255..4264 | 1.08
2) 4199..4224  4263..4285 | 1.04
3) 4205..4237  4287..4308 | 0.87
